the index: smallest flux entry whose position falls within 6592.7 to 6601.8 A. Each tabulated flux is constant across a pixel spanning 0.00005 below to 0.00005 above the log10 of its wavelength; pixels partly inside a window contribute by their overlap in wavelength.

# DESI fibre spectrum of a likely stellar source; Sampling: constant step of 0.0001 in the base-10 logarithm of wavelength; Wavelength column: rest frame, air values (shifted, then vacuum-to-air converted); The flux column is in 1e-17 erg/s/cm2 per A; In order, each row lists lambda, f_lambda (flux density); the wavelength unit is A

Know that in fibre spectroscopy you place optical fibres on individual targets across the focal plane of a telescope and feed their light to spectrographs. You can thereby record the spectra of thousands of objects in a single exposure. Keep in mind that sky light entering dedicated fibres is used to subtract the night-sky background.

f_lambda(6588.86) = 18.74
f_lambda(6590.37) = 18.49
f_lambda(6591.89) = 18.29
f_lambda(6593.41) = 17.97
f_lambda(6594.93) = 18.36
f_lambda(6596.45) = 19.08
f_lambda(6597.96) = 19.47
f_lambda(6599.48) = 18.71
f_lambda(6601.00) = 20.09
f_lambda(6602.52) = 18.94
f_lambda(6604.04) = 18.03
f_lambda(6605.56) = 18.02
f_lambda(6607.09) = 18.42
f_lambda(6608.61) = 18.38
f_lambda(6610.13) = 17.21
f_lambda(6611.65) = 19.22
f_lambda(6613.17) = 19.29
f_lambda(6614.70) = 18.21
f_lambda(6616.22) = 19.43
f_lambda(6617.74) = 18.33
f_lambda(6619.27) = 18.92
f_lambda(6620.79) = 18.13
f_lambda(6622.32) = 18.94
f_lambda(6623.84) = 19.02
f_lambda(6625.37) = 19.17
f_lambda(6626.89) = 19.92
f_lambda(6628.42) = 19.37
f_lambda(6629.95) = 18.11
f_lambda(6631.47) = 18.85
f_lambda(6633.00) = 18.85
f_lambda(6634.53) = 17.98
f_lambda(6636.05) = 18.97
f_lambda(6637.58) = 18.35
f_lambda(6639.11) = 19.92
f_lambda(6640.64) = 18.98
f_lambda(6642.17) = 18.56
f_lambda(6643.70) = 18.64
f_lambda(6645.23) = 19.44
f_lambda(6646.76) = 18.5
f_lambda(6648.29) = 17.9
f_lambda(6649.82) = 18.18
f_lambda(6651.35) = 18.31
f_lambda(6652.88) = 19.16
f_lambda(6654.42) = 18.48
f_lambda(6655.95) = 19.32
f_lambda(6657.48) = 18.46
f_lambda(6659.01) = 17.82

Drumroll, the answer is 17.97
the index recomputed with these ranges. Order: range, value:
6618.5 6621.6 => 18.13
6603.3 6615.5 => 17.21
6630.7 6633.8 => 18.85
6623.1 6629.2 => 19.02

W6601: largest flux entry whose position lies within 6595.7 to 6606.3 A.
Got 20.09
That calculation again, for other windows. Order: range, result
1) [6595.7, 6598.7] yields 19.47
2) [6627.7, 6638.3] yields 19.37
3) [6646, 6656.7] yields 19.32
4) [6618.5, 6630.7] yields 19.92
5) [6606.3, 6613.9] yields 19.29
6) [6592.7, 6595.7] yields 18.36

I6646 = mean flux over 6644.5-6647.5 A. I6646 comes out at 19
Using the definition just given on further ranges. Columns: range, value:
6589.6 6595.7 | 18.3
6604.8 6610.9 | 18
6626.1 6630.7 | 19.1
